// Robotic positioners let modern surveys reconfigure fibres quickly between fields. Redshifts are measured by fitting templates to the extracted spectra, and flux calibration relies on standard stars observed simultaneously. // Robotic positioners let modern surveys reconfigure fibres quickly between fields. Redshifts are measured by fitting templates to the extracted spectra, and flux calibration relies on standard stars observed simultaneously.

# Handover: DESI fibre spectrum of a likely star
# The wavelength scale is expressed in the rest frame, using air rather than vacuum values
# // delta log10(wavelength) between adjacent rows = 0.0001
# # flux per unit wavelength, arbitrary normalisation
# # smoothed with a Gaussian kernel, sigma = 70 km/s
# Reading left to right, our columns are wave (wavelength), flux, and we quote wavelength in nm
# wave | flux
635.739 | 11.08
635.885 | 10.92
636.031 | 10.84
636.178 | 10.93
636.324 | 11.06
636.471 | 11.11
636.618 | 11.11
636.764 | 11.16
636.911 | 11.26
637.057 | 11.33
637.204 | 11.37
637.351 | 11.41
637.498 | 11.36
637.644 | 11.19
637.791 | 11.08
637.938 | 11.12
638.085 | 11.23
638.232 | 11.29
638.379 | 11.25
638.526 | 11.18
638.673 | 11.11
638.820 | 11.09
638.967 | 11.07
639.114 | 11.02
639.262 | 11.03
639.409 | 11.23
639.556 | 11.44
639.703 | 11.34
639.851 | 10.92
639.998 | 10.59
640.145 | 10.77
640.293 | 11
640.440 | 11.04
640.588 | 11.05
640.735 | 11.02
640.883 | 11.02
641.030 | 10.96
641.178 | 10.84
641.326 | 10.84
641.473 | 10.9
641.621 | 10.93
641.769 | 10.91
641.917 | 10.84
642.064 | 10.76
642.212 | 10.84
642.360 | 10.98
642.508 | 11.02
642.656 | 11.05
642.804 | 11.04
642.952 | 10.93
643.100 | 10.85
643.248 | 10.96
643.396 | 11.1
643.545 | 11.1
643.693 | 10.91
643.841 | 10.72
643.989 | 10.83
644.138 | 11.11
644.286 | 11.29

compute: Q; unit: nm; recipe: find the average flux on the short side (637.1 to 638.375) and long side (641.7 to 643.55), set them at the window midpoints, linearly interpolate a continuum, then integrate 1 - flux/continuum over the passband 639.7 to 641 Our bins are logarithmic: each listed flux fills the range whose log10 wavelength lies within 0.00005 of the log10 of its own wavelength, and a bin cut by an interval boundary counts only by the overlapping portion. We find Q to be 0.02 nm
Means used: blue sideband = 11.3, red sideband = 10.9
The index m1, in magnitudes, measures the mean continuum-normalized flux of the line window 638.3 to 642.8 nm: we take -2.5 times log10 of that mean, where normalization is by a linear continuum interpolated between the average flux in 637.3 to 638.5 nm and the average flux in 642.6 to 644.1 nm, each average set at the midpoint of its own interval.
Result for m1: 0.01 mag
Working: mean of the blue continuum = 11.2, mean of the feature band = 11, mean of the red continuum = 10.9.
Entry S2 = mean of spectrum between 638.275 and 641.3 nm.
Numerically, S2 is 11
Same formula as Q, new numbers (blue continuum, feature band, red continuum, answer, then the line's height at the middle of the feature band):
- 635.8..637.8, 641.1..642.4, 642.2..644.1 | 0.02 nm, 11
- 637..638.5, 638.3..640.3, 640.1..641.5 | 0.00 nm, 11.1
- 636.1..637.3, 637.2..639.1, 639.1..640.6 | -0.02 nm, 11.1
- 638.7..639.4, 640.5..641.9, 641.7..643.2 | 0.01 nm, 11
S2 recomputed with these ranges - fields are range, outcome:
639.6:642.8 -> 10.9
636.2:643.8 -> 11.1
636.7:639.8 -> 11.2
